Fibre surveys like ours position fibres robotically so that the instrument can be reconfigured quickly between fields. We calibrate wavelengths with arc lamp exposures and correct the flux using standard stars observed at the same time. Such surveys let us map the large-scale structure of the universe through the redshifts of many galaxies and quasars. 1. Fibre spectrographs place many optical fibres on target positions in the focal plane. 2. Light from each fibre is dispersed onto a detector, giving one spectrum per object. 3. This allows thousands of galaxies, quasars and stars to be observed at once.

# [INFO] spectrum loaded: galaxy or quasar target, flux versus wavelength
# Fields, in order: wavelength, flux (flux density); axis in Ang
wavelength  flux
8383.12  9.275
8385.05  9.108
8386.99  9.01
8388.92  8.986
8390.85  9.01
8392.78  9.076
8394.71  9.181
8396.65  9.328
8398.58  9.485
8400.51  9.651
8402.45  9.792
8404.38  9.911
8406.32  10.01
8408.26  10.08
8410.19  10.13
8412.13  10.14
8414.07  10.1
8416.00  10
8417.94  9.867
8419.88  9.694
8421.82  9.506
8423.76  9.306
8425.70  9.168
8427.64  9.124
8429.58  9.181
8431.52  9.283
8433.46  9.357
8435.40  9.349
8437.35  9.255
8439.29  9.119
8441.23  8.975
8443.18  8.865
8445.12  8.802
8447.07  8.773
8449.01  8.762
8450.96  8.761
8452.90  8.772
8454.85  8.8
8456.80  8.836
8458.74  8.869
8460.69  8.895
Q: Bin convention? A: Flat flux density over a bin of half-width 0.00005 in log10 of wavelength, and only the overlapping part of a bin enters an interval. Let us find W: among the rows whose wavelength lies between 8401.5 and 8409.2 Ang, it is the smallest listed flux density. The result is 9.792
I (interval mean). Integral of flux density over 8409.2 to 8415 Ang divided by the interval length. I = 10.1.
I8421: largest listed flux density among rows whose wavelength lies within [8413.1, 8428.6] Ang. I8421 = 10.1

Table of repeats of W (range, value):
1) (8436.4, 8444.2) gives 8.865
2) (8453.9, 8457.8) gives 8.8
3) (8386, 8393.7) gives 8.986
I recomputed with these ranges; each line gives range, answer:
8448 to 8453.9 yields 8.77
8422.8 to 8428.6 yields 9.2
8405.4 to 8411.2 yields 10.1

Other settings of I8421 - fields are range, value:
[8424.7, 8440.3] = 9.357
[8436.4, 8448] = 9.255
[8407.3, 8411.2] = 10.13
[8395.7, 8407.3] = 10.01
